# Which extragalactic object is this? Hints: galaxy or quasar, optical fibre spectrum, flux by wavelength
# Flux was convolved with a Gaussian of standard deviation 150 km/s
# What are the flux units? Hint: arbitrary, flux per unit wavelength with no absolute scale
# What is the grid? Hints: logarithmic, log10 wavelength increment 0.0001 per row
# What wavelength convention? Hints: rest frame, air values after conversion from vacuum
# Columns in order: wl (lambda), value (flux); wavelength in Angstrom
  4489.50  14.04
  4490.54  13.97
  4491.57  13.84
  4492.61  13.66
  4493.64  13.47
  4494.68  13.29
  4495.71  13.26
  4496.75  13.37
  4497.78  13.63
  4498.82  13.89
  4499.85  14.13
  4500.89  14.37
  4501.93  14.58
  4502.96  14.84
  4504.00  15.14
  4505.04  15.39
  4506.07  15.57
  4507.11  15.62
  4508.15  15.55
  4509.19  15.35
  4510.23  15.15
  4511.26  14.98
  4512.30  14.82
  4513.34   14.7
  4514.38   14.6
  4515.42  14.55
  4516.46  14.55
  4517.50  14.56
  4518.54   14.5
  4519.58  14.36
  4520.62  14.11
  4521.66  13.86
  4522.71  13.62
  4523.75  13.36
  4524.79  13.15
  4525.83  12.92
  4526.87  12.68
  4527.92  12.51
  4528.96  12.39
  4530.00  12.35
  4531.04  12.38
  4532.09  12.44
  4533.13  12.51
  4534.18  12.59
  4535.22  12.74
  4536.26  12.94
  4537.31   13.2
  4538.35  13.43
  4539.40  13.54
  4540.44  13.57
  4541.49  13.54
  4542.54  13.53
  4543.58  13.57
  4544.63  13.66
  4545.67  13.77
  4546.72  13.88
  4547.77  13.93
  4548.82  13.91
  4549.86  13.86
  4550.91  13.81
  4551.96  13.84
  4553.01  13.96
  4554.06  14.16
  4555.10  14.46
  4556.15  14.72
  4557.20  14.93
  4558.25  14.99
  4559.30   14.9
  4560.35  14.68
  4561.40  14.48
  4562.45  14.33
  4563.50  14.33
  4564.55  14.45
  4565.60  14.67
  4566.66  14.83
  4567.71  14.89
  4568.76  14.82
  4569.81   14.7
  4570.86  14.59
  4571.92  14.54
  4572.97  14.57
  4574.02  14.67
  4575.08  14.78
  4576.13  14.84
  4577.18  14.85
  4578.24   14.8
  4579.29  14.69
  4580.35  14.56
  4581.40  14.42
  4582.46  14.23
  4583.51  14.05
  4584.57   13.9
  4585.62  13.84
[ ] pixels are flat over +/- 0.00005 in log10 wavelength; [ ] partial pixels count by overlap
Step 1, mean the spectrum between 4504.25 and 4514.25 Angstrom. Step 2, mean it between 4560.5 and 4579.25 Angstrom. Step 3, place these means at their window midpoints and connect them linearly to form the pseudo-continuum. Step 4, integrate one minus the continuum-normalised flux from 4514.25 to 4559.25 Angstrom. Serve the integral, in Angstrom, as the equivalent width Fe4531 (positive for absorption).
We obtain 4.0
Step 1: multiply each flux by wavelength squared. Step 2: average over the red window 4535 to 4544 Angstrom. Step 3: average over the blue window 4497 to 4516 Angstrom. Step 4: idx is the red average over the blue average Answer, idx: 0.92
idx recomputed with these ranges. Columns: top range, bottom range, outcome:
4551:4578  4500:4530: 1.04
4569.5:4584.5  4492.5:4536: 1.07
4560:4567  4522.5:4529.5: 1.14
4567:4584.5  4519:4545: 1.13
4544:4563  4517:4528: 1.06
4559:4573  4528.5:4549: 1.12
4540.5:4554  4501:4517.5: 0.93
